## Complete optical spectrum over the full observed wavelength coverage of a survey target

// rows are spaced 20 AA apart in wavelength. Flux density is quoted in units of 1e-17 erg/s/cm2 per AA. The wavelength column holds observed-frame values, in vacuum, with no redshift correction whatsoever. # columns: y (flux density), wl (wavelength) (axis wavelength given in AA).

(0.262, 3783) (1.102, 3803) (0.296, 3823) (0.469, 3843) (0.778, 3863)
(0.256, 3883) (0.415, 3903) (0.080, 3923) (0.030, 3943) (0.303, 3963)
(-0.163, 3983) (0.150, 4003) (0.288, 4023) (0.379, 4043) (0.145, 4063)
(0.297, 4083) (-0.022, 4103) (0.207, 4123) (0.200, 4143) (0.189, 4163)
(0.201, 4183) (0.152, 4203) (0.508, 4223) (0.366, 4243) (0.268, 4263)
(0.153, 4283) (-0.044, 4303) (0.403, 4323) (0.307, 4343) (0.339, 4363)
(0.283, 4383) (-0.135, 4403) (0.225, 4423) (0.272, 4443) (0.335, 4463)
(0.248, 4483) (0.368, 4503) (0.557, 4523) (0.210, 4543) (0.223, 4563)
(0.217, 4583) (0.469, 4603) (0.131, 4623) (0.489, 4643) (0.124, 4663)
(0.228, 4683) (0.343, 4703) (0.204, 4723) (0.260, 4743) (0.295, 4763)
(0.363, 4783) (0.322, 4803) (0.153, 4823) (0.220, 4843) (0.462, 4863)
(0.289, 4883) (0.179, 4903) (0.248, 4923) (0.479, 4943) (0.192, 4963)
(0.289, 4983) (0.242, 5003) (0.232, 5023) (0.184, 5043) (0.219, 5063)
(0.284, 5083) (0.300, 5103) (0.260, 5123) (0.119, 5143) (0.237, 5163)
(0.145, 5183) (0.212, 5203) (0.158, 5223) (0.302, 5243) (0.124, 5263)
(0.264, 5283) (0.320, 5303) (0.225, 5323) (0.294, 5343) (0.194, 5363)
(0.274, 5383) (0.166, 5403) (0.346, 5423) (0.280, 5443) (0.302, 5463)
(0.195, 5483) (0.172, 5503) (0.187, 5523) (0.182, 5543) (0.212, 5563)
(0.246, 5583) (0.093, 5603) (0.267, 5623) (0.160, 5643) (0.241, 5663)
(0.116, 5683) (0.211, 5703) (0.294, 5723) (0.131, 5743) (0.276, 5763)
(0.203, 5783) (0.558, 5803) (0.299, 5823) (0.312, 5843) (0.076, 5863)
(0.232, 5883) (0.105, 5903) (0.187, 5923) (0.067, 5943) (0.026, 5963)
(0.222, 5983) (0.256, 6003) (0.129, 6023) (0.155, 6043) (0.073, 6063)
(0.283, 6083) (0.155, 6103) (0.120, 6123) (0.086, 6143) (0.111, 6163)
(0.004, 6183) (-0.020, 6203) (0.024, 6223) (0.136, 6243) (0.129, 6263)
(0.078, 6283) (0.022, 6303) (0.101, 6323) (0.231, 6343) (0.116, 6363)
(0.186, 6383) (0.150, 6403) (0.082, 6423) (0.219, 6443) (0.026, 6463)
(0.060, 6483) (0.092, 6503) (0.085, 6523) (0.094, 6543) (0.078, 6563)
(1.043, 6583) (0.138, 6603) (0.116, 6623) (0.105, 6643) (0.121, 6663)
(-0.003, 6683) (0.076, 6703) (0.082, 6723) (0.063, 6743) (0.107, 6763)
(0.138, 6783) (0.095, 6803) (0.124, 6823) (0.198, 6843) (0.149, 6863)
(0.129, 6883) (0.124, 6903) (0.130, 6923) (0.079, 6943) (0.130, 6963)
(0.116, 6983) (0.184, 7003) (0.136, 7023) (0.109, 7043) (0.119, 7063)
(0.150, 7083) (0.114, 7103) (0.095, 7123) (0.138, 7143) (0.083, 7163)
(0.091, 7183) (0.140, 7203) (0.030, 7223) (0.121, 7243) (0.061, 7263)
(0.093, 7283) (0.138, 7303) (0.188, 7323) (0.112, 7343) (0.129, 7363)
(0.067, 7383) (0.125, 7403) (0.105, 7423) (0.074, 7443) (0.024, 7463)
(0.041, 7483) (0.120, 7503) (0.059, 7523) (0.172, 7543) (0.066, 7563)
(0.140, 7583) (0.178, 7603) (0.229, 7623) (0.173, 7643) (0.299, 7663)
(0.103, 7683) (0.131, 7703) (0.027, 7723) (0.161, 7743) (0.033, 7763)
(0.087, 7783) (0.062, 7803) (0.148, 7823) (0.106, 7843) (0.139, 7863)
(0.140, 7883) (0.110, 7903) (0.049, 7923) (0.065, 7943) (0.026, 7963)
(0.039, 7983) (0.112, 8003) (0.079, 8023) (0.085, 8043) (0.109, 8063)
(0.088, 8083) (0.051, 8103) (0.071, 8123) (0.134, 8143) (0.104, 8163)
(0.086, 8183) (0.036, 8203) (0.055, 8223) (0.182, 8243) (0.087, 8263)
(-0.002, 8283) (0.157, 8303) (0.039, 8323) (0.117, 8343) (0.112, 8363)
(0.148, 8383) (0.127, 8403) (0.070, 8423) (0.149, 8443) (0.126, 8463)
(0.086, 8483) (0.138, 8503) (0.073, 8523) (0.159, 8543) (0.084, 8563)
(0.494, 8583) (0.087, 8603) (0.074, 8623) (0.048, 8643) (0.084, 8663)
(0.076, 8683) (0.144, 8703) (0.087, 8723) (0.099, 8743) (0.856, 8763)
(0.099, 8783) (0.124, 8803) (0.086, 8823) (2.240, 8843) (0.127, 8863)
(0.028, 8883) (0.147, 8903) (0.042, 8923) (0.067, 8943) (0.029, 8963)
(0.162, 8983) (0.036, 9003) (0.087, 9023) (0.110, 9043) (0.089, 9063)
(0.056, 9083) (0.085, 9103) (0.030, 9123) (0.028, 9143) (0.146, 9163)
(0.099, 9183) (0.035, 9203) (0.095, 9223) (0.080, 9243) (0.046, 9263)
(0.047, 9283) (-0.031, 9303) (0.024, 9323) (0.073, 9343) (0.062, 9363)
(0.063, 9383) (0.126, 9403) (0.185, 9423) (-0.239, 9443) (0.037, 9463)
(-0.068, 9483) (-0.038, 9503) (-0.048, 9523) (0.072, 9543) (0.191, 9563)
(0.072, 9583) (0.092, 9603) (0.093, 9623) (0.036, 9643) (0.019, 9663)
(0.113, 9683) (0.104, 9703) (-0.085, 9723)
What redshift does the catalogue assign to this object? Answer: 0.766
